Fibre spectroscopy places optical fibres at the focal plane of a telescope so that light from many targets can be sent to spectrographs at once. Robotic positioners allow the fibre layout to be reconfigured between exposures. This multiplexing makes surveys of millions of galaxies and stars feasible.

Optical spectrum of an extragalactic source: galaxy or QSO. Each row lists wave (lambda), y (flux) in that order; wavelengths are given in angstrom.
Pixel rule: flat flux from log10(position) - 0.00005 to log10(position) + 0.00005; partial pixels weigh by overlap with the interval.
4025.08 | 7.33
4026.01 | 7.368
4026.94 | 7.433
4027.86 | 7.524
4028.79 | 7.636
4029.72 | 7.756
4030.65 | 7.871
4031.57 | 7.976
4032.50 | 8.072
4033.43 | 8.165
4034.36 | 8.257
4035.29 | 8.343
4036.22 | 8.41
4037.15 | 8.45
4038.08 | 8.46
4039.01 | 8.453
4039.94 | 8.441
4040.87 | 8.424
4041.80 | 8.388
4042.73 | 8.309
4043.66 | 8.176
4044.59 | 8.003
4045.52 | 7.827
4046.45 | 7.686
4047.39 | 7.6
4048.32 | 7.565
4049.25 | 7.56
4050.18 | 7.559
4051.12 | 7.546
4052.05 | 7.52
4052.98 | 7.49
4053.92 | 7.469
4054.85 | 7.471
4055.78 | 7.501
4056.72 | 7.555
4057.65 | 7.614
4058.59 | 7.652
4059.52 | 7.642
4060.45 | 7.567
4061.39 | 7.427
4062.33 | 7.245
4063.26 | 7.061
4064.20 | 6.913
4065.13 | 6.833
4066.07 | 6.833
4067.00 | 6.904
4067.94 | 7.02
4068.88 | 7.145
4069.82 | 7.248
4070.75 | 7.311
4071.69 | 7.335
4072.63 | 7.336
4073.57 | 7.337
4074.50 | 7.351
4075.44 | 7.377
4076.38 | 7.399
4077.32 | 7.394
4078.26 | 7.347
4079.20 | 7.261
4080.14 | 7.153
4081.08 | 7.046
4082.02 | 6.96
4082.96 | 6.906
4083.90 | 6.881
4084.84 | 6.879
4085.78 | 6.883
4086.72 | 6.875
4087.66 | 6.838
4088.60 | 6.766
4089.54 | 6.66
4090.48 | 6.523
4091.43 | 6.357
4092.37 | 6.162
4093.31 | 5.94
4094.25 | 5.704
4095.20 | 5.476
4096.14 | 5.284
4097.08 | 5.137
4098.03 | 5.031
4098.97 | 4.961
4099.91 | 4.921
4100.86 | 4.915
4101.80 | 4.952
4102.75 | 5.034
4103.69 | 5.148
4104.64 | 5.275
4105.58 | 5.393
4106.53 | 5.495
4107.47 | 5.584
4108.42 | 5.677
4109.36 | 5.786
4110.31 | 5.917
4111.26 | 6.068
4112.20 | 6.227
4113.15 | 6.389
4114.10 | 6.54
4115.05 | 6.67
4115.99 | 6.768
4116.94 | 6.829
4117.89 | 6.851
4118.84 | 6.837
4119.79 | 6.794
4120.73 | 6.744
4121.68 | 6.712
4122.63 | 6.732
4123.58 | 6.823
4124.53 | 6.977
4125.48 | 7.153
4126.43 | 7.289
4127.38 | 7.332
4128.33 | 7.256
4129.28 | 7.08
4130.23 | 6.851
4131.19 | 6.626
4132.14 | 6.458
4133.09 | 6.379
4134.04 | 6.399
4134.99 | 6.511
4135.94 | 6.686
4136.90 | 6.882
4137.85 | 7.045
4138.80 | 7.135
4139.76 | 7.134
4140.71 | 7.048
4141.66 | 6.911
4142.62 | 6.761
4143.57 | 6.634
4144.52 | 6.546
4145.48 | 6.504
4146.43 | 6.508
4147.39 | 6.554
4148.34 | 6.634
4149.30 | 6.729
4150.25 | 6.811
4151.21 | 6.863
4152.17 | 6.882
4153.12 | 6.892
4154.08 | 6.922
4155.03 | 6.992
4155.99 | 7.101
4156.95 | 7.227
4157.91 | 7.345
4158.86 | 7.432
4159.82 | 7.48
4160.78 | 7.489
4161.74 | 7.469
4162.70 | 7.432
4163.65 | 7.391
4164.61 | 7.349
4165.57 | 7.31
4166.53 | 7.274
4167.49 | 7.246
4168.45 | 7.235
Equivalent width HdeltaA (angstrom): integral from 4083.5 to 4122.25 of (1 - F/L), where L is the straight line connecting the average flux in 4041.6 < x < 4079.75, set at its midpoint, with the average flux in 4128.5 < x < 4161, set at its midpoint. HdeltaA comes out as 6.0 angstrom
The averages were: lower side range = 7.45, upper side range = 6.86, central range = 6.05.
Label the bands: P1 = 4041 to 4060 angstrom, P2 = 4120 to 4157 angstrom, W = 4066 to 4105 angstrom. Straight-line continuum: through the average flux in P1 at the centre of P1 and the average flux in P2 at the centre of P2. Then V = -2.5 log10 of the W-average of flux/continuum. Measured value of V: 0.145 mag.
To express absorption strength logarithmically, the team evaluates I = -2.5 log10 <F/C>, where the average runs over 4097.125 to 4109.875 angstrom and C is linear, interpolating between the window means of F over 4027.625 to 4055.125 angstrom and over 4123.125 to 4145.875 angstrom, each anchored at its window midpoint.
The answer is 0.35 mag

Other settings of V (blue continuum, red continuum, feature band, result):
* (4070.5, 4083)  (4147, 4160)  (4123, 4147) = 0.03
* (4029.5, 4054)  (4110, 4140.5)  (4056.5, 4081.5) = 0.05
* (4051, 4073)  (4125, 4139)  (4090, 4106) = 0.29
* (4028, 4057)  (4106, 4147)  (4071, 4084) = 0.02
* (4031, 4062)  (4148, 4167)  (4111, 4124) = 0.12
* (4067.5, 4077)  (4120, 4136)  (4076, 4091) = 0.03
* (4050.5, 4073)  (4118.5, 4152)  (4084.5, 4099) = 0.16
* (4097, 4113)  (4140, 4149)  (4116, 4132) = -0.15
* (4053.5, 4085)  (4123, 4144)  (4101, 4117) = 0.20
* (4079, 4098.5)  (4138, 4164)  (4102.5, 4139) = 0.04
